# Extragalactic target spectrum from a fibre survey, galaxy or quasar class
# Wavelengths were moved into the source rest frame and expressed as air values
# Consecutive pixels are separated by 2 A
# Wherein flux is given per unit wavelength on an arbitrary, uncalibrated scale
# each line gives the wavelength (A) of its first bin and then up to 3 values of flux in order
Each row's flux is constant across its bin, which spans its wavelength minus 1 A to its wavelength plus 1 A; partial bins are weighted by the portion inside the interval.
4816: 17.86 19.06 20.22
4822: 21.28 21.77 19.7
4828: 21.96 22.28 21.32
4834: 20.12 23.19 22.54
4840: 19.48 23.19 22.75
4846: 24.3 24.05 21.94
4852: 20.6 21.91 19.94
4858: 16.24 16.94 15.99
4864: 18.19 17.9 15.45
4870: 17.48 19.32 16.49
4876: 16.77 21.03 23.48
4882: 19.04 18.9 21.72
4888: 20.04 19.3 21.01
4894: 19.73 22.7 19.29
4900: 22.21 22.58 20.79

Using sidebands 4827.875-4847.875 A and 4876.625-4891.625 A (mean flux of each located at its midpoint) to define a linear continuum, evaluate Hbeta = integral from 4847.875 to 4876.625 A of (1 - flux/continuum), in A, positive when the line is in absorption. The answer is 3.81 A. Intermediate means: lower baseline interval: 22.2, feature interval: 18.5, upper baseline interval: 20.4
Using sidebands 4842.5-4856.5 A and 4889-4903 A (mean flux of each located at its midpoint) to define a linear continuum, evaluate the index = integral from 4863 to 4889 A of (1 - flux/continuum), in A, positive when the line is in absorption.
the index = 3.18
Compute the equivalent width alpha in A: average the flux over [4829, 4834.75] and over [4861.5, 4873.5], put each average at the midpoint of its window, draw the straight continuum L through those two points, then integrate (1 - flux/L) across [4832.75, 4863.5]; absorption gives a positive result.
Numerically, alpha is -2.03 A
